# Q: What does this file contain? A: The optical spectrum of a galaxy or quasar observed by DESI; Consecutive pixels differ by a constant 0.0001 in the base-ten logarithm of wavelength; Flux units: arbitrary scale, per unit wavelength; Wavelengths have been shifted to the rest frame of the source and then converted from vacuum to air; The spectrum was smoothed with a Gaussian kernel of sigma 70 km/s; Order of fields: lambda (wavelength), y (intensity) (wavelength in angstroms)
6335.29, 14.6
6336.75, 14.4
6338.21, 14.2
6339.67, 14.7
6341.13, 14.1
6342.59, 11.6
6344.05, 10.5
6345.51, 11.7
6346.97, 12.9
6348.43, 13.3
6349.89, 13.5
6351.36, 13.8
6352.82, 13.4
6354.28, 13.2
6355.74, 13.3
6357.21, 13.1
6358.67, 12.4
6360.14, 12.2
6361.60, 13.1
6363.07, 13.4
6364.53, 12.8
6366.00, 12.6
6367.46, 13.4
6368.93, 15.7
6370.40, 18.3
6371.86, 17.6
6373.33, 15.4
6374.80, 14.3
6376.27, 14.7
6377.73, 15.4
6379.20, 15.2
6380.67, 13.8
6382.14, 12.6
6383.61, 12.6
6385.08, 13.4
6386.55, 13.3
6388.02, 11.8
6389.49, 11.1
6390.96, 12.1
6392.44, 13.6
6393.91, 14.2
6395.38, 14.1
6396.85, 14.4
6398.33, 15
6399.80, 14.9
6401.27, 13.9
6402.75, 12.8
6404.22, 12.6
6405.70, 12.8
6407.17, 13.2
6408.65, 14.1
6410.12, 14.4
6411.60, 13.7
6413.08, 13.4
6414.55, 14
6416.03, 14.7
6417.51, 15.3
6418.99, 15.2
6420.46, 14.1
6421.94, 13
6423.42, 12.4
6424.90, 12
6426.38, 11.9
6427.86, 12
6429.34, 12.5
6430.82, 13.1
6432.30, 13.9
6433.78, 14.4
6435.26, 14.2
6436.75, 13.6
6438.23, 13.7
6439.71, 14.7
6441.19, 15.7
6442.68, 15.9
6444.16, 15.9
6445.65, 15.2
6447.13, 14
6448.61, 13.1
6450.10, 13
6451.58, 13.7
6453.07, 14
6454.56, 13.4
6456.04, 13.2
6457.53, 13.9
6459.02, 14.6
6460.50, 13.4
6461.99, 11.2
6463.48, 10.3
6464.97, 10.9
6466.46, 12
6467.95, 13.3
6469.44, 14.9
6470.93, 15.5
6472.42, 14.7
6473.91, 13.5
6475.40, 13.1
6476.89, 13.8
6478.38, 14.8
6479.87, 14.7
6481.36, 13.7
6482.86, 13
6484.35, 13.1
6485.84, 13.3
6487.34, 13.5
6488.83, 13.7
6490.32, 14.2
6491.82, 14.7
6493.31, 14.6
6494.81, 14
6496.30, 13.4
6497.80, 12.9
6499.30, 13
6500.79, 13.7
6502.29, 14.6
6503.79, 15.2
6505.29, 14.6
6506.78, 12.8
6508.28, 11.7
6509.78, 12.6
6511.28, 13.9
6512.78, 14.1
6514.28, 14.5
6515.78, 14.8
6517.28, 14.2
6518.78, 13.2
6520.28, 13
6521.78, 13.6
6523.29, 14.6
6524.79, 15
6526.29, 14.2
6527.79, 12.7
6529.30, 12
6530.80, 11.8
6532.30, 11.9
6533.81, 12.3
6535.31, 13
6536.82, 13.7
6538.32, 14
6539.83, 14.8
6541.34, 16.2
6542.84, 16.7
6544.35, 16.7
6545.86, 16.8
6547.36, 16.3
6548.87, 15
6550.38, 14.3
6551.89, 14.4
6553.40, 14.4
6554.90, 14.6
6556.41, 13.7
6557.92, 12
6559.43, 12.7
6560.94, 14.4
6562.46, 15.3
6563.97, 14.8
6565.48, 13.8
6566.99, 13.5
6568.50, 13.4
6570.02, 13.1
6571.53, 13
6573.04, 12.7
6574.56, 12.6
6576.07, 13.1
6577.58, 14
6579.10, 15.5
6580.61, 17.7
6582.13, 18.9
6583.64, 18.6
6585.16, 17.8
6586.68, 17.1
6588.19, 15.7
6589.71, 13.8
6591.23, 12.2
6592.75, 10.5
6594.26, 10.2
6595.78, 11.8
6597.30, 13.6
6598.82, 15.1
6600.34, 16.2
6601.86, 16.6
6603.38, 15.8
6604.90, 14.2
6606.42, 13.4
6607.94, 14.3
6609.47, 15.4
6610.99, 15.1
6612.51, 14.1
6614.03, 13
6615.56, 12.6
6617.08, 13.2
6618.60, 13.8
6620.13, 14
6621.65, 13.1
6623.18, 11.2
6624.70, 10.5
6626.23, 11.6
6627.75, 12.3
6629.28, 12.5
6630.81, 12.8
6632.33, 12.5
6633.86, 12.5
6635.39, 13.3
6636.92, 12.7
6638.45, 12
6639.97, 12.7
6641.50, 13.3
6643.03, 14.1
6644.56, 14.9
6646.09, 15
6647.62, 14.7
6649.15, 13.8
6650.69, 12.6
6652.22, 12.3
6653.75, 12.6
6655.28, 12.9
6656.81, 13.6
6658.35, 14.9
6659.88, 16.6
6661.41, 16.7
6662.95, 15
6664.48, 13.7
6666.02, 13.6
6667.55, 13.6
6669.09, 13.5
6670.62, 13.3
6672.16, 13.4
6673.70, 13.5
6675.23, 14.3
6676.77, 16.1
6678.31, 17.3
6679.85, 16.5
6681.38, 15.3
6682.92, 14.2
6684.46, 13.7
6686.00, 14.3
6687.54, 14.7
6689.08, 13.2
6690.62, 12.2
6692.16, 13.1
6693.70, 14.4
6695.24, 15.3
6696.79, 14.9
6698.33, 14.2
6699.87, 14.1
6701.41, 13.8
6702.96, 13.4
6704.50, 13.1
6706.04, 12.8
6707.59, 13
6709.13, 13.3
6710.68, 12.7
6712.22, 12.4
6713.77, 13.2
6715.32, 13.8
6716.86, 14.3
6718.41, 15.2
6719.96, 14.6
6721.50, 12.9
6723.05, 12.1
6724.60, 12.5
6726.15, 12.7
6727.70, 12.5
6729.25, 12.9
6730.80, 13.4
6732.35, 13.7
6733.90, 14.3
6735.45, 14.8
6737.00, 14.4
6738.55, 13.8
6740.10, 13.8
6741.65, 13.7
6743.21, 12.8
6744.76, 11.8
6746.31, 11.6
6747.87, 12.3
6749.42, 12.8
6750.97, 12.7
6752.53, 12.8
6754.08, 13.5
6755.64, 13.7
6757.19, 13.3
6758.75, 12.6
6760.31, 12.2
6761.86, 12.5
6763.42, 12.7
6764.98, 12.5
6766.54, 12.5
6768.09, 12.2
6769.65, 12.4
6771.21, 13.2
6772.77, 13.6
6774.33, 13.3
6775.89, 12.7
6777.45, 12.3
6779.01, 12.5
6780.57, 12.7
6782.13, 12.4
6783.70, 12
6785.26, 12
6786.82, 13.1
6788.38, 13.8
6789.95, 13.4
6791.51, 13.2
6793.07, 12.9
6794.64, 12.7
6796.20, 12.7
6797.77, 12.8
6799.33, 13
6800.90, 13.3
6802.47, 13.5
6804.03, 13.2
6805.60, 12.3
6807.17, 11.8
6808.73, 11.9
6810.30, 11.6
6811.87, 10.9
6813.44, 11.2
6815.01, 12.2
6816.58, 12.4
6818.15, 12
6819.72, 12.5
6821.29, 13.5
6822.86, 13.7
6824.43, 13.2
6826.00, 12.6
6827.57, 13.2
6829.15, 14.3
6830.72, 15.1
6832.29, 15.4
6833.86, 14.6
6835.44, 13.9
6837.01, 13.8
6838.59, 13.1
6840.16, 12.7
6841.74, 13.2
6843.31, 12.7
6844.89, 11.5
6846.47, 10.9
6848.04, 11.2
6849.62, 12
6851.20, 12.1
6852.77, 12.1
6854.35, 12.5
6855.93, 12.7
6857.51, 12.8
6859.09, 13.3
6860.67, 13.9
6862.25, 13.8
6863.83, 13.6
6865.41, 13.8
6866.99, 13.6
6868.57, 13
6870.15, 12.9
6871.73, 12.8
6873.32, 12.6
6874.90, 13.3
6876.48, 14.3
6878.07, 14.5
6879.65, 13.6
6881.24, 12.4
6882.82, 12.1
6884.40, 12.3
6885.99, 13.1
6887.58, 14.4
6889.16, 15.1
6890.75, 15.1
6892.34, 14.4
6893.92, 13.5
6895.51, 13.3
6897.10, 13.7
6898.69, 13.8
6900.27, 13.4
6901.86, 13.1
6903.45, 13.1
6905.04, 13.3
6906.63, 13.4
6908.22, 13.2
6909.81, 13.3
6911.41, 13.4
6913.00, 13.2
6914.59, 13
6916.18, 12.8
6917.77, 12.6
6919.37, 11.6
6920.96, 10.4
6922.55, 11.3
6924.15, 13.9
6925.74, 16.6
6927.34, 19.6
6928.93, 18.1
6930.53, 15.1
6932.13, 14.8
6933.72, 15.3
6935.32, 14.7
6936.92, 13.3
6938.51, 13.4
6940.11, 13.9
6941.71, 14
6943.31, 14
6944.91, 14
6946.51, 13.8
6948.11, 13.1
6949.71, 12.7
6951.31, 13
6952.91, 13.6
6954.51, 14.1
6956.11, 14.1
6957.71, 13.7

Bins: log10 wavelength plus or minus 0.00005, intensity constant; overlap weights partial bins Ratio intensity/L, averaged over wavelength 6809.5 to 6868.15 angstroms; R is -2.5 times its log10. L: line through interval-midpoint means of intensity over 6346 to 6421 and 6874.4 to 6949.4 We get 0.07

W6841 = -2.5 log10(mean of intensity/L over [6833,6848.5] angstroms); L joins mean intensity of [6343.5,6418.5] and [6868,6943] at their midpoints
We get 0.074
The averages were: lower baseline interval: 13.7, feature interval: 12.8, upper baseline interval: 13.7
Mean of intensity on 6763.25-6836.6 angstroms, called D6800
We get 12.9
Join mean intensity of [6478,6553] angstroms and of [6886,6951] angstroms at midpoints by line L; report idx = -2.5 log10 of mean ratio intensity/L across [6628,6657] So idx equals 0.06 mag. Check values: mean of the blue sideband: 14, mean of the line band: 13.2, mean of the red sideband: 13.9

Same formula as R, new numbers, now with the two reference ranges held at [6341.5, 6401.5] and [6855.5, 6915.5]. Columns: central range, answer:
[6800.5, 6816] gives 0.11 mag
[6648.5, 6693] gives -0.05 mag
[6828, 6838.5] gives -0.07 mag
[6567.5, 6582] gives -0.05 mag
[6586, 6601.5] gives -0.01 mag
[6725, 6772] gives 0.04 mag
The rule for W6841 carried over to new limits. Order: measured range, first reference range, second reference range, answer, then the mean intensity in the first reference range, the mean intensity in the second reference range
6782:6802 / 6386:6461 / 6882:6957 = 0.07 mag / 13.7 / 13.8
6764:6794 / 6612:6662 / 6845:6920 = 0.04 mag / 13.3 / 13.1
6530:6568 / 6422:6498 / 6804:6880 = -0.06 mag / 13.6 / 12.9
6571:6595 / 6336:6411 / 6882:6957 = -0.07 mag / 13.6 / 13.8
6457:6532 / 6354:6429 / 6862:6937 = 0.01 mag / 13.7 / 13.7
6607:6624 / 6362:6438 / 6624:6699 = 0.02 mag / 13.8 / 13.8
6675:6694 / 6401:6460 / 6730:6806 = -0.11 mag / 13.8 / 13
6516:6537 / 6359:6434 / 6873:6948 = 0.04 mag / 13.7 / 13.8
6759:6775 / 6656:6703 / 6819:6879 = 0.09 mag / 14.4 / 13.2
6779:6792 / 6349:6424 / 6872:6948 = 0.08 mag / 13.8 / 13.8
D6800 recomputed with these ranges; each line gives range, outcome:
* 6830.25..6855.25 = 12.9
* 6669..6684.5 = 14.7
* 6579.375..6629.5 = 14.1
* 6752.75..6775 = 12.9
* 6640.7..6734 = 13.9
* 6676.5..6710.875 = 14.2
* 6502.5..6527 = 13.9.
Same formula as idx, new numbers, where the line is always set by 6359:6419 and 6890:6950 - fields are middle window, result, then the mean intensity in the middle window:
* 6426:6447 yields -0.015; 14.1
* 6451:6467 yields 0.091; 12.8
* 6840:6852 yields 0.154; 12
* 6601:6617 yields -0.041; 14.4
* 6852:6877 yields 0.053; 13.2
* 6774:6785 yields 0.111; 12.5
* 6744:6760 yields 0.095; 12.7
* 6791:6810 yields 0.090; 12.7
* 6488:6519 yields 0.004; 13.8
